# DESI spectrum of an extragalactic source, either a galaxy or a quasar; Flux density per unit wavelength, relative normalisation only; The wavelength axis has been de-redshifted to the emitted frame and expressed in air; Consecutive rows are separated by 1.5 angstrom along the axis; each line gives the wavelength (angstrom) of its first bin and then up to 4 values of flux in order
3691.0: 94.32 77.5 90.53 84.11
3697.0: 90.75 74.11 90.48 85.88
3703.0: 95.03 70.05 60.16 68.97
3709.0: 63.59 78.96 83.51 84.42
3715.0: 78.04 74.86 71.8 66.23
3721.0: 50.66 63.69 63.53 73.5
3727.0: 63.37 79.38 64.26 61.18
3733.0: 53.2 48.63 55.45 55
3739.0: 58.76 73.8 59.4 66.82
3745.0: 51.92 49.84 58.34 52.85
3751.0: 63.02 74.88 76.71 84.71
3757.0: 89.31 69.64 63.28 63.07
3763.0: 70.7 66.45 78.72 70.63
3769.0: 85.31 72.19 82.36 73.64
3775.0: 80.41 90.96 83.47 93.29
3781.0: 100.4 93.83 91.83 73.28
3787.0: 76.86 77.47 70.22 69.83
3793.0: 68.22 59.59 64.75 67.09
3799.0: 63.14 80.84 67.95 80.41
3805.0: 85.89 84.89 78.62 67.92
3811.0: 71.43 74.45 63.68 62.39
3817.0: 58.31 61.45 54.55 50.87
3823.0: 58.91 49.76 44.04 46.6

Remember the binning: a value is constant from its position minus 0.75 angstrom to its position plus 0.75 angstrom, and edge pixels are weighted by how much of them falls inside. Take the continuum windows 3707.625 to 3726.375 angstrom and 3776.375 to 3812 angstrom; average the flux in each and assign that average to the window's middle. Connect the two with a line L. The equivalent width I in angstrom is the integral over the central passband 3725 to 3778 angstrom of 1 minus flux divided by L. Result 4.1 angstrom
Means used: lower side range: 70.9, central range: 68.2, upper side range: 77.3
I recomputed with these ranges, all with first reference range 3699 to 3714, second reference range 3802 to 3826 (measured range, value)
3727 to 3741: 2.6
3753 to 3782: -3.1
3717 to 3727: 1.5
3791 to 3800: 0.3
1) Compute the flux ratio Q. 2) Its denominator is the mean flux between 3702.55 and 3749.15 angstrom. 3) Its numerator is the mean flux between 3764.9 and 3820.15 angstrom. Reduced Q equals 1.15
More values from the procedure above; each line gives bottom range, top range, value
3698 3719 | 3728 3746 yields 0.78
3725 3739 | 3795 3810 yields 1.21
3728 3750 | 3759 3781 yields 1.31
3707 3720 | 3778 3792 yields 1.11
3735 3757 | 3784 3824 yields 1.09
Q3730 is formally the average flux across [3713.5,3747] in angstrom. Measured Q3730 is 63.5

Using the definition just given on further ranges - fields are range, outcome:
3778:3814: 76.5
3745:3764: 67.4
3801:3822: 69.1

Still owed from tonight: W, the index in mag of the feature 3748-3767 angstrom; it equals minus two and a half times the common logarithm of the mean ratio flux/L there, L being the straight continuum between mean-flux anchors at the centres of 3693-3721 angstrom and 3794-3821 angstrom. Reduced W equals 0.04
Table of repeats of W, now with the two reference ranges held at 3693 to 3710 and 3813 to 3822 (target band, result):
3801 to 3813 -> -0.246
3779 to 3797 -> -0.206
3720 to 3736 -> 0.206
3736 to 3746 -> 0.201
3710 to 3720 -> 0.000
